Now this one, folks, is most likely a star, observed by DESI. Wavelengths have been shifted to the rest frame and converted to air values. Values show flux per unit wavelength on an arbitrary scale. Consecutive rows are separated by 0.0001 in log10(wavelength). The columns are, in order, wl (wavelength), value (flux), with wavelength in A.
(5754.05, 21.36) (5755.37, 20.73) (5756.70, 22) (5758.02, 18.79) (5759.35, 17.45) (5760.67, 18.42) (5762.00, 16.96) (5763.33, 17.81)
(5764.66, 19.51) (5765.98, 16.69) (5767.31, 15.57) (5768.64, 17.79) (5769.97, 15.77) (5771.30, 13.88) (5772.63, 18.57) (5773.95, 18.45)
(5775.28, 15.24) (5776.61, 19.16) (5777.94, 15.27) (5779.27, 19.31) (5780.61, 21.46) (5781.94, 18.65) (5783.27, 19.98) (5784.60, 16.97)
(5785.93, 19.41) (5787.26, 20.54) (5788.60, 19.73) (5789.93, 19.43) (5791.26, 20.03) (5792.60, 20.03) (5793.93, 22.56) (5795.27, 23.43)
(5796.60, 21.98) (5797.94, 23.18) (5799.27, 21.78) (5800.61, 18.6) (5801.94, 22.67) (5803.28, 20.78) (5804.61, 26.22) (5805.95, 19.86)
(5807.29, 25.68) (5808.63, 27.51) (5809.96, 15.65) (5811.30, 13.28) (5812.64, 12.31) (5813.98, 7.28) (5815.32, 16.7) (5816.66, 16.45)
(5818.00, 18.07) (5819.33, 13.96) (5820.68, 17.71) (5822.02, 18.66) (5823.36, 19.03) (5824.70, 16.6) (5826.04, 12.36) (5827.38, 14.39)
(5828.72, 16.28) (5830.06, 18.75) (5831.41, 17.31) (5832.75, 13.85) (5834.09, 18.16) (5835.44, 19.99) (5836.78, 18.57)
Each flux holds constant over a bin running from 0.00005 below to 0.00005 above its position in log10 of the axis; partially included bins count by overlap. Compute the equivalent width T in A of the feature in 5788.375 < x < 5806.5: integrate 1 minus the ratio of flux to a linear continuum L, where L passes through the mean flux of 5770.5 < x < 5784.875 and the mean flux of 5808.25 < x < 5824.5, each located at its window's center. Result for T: -4.8 A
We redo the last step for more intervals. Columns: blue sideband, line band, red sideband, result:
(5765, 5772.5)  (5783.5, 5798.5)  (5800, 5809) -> -0.1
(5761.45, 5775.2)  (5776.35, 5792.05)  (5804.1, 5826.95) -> -1.8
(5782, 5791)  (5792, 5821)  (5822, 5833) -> -2.3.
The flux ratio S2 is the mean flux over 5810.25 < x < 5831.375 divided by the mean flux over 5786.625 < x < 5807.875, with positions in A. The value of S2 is 0.7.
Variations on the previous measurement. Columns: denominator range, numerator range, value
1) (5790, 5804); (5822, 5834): 0.76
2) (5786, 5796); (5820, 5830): 0.80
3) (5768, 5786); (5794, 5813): 1.19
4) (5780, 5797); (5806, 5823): 0.84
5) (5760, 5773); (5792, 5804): 1.27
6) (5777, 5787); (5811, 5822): 0.78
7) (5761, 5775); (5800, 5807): 1.28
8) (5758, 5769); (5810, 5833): 0.88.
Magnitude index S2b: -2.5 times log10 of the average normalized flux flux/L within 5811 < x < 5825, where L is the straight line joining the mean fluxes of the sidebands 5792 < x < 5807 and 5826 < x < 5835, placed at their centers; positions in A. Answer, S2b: 0.19 mag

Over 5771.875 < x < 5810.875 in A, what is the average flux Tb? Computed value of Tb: 20.4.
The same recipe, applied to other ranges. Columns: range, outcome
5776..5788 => 19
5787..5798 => 21.1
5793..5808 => 22.4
